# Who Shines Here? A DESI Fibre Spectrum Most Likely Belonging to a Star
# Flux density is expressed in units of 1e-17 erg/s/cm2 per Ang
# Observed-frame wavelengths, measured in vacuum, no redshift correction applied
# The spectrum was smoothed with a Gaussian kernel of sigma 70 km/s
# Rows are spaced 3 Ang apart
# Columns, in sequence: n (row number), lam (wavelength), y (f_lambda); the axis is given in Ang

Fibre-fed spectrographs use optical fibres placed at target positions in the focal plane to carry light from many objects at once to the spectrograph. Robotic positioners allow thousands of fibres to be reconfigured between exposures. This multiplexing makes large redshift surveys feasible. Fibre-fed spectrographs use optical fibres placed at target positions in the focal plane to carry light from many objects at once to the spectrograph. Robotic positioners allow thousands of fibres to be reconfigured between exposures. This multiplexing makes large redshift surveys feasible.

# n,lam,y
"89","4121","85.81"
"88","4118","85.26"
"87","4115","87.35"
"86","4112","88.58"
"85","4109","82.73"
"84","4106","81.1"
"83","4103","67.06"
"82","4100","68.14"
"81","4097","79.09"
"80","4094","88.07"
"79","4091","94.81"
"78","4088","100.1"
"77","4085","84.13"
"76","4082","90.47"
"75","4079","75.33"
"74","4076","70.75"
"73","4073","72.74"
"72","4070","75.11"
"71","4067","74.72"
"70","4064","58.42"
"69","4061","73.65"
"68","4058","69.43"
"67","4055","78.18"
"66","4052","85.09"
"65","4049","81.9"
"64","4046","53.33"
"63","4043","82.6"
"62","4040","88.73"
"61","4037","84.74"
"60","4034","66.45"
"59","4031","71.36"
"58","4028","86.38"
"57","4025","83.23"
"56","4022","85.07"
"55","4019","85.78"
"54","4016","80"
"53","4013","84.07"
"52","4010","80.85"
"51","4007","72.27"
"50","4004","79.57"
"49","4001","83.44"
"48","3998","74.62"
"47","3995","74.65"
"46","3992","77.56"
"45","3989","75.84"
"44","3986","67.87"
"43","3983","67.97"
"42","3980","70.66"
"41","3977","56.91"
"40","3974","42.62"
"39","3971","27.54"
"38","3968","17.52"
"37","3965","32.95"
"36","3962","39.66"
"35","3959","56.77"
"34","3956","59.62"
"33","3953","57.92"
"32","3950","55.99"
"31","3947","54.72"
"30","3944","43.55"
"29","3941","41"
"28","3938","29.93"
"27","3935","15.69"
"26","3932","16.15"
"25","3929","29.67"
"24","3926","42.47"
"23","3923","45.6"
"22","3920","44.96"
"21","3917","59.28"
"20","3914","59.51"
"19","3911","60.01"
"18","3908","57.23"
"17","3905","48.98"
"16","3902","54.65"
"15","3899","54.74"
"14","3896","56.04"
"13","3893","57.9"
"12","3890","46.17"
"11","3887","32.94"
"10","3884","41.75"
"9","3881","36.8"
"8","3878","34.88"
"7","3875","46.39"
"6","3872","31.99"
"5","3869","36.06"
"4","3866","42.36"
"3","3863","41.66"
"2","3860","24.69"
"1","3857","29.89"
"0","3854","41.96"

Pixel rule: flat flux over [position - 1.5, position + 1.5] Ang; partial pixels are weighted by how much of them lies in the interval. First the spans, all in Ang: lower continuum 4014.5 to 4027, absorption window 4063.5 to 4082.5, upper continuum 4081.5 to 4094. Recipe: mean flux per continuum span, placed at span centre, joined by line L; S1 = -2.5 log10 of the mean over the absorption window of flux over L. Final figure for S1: 0.22 mag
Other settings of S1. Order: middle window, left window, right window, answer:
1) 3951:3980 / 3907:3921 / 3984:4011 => 0.452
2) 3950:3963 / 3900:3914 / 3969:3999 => 0.110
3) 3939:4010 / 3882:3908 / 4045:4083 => 0.058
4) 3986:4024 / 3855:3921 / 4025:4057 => -0.127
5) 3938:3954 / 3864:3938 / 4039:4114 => 0.090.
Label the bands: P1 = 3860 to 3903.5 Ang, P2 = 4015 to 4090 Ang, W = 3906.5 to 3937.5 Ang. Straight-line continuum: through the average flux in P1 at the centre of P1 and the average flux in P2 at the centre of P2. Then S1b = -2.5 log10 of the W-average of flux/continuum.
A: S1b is 0.19 mag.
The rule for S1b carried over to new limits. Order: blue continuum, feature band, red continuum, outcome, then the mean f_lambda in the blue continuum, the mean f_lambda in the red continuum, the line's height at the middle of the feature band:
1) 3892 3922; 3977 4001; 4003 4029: 0.04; 55.1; 81.9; 75.2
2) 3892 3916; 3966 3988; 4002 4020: 0.41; 56.2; 80.4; 72.7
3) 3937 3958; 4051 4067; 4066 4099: 0.05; 49.6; 82.2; 76.5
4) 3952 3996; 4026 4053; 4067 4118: -0.12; 54.8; 81.5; 69.6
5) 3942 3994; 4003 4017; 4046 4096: -0.24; 53.4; 78.8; 63.7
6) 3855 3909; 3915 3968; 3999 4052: 0.35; 42.9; 79.5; 58.1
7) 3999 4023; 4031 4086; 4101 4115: 0.07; 81.2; 80.3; 80.7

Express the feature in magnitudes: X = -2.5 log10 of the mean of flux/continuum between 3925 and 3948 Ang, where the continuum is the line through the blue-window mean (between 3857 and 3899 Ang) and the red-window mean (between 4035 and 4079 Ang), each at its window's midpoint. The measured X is 0.48 mag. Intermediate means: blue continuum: 40.9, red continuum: 74.9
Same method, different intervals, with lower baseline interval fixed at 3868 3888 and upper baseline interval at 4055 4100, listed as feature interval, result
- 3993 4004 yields -0.24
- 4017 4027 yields -0.25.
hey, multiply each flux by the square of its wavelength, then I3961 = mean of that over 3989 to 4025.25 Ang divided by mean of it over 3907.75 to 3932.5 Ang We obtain 1.79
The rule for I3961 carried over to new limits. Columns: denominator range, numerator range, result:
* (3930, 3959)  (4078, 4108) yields 2.11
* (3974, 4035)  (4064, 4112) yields 1.10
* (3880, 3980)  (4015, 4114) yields 1.87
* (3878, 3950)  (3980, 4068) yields 1.81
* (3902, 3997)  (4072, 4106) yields 1.75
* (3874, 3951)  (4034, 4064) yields 1.82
